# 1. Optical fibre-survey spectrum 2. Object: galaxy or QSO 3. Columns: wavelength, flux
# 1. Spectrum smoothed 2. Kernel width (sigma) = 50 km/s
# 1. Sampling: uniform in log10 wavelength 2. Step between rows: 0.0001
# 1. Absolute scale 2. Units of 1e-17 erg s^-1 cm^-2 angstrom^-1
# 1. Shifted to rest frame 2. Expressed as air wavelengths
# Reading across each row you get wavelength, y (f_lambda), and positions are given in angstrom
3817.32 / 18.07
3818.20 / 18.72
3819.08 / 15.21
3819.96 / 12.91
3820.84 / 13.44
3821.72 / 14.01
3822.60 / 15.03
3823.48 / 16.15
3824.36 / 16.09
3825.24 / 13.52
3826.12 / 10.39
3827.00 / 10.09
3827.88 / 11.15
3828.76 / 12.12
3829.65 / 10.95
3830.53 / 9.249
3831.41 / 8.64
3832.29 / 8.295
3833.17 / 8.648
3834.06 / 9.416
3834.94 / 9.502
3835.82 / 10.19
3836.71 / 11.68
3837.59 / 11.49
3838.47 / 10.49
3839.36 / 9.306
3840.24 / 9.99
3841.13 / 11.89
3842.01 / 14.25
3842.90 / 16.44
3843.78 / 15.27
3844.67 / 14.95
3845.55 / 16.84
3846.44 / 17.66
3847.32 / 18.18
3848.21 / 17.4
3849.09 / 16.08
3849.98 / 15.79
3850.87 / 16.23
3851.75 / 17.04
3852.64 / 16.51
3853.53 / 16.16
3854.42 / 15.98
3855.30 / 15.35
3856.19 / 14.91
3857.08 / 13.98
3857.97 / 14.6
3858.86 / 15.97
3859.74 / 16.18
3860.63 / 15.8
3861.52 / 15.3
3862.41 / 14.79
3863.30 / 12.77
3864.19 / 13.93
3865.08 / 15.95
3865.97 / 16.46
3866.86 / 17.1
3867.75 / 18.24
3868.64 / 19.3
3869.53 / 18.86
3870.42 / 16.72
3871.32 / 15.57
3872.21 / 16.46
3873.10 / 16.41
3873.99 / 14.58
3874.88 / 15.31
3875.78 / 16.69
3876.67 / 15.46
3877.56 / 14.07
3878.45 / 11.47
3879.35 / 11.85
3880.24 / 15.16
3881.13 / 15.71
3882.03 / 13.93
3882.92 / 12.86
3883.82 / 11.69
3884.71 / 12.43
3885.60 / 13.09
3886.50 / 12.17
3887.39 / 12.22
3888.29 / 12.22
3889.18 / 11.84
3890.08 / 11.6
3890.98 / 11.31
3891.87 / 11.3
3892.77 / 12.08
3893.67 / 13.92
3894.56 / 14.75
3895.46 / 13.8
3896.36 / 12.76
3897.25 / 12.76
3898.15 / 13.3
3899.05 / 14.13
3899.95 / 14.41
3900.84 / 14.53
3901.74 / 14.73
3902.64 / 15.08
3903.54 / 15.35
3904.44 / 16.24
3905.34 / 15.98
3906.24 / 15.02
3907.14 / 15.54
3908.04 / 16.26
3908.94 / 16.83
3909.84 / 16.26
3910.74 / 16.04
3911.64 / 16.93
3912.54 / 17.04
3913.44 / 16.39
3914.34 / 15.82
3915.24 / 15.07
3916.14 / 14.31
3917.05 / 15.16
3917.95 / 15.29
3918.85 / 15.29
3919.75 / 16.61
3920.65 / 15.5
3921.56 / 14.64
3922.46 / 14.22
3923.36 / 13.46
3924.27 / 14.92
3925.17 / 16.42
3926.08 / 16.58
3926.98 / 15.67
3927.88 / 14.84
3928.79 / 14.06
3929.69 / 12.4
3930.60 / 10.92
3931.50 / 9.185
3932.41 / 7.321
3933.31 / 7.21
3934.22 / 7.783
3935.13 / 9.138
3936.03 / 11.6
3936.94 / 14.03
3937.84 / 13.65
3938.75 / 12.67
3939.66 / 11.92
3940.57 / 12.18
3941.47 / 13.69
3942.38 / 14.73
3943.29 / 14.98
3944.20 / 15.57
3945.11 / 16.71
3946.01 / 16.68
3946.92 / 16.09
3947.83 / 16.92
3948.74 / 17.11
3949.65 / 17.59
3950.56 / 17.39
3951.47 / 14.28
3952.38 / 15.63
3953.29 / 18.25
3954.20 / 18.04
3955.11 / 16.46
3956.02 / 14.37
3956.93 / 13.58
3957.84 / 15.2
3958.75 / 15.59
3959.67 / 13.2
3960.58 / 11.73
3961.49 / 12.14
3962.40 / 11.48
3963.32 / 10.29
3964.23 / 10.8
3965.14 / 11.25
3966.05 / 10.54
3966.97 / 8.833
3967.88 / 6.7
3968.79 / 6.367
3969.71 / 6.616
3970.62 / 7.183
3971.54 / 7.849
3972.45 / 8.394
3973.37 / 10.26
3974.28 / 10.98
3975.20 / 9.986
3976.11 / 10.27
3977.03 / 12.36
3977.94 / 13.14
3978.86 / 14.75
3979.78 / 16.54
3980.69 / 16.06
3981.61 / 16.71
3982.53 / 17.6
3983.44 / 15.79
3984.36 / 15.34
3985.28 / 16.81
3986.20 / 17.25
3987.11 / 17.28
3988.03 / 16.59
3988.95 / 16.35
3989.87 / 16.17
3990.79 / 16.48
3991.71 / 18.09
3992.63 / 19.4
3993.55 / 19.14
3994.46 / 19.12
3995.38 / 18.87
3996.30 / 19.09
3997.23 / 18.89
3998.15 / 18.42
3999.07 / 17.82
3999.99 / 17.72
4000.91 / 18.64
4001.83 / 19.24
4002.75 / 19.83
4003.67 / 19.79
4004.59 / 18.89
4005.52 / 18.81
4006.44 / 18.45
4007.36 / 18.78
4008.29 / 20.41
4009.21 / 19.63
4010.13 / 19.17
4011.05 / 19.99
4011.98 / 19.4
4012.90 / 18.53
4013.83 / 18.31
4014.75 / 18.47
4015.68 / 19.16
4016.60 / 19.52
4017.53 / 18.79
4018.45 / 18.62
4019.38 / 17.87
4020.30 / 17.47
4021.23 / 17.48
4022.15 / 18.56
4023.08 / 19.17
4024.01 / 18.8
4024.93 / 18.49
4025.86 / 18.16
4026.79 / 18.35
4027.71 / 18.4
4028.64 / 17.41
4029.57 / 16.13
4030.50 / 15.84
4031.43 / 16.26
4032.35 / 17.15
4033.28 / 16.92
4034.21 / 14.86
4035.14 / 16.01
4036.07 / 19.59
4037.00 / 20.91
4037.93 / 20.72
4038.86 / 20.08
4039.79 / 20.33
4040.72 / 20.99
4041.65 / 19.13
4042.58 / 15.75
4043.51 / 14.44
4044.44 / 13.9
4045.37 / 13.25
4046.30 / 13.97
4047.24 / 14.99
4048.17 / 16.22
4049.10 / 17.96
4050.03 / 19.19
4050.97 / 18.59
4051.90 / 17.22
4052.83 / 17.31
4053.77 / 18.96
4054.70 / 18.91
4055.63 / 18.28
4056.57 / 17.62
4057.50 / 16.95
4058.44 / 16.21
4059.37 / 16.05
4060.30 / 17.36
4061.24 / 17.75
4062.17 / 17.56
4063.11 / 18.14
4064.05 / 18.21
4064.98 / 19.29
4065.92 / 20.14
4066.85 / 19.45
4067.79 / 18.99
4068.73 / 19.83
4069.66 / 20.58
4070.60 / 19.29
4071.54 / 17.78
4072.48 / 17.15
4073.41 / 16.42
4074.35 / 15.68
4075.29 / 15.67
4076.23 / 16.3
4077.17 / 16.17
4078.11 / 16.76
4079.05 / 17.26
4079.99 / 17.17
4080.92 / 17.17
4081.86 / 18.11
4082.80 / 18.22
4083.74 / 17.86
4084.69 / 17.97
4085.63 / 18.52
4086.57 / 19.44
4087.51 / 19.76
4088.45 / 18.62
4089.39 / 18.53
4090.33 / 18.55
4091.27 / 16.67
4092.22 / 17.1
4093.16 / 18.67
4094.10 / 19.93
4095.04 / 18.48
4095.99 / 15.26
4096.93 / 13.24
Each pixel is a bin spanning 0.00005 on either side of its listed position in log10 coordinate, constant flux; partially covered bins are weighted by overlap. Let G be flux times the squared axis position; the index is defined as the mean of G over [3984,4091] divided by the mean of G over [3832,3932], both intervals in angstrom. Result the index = 1.3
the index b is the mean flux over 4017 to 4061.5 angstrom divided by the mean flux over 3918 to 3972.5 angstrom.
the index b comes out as 1.3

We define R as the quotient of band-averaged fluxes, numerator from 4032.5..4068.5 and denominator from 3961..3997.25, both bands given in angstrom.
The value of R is 1.30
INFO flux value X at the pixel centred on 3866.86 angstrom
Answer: 17.1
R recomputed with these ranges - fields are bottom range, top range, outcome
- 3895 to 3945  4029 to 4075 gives 1.25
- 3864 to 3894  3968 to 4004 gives 1.06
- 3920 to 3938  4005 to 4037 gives 1.44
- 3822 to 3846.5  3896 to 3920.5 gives 1.27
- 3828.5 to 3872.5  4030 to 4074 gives 1.24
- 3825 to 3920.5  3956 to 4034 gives 1.12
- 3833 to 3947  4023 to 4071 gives 1.25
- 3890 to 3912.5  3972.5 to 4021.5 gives 1.19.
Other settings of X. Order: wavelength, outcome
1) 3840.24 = 9.99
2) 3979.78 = 16.54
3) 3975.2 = 9.986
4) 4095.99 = 15.26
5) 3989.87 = 16.17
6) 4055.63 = 18.28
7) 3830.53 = 9.249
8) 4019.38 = 17.87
